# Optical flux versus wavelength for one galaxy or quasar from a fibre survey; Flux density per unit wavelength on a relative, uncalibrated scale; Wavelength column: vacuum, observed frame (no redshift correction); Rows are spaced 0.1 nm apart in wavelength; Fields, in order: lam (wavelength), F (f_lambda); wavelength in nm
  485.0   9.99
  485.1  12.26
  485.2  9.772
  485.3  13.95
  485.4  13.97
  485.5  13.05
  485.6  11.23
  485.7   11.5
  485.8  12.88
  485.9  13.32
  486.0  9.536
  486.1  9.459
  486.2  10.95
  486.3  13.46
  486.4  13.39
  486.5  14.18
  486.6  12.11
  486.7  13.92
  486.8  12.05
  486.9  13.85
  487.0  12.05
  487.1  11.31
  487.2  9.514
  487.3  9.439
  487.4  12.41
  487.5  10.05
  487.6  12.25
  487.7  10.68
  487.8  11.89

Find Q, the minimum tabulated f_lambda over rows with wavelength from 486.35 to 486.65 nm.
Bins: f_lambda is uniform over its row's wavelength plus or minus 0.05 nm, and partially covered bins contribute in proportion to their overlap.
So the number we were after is 12.11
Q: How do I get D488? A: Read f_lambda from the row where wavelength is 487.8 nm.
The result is 11.89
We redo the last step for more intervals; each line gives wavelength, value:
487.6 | 12.25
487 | 12.05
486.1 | 9.459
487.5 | 10.05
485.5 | 13.05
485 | 9.99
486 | 9.536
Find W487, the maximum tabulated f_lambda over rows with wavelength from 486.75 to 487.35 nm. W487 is 13.85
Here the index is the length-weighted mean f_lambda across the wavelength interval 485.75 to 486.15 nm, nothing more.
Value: 11.3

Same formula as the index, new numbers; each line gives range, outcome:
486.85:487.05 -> 12.9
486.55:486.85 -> 12.7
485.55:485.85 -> 11.9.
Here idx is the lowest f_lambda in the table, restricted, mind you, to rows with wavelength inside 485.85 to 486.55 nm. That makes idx 9.459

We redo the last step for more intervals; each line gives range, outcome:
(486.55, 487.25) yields 9.514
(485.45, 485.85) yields 11.23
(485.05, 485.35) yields 9.772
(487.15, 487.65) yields 9.439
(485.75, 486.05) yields 9.536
